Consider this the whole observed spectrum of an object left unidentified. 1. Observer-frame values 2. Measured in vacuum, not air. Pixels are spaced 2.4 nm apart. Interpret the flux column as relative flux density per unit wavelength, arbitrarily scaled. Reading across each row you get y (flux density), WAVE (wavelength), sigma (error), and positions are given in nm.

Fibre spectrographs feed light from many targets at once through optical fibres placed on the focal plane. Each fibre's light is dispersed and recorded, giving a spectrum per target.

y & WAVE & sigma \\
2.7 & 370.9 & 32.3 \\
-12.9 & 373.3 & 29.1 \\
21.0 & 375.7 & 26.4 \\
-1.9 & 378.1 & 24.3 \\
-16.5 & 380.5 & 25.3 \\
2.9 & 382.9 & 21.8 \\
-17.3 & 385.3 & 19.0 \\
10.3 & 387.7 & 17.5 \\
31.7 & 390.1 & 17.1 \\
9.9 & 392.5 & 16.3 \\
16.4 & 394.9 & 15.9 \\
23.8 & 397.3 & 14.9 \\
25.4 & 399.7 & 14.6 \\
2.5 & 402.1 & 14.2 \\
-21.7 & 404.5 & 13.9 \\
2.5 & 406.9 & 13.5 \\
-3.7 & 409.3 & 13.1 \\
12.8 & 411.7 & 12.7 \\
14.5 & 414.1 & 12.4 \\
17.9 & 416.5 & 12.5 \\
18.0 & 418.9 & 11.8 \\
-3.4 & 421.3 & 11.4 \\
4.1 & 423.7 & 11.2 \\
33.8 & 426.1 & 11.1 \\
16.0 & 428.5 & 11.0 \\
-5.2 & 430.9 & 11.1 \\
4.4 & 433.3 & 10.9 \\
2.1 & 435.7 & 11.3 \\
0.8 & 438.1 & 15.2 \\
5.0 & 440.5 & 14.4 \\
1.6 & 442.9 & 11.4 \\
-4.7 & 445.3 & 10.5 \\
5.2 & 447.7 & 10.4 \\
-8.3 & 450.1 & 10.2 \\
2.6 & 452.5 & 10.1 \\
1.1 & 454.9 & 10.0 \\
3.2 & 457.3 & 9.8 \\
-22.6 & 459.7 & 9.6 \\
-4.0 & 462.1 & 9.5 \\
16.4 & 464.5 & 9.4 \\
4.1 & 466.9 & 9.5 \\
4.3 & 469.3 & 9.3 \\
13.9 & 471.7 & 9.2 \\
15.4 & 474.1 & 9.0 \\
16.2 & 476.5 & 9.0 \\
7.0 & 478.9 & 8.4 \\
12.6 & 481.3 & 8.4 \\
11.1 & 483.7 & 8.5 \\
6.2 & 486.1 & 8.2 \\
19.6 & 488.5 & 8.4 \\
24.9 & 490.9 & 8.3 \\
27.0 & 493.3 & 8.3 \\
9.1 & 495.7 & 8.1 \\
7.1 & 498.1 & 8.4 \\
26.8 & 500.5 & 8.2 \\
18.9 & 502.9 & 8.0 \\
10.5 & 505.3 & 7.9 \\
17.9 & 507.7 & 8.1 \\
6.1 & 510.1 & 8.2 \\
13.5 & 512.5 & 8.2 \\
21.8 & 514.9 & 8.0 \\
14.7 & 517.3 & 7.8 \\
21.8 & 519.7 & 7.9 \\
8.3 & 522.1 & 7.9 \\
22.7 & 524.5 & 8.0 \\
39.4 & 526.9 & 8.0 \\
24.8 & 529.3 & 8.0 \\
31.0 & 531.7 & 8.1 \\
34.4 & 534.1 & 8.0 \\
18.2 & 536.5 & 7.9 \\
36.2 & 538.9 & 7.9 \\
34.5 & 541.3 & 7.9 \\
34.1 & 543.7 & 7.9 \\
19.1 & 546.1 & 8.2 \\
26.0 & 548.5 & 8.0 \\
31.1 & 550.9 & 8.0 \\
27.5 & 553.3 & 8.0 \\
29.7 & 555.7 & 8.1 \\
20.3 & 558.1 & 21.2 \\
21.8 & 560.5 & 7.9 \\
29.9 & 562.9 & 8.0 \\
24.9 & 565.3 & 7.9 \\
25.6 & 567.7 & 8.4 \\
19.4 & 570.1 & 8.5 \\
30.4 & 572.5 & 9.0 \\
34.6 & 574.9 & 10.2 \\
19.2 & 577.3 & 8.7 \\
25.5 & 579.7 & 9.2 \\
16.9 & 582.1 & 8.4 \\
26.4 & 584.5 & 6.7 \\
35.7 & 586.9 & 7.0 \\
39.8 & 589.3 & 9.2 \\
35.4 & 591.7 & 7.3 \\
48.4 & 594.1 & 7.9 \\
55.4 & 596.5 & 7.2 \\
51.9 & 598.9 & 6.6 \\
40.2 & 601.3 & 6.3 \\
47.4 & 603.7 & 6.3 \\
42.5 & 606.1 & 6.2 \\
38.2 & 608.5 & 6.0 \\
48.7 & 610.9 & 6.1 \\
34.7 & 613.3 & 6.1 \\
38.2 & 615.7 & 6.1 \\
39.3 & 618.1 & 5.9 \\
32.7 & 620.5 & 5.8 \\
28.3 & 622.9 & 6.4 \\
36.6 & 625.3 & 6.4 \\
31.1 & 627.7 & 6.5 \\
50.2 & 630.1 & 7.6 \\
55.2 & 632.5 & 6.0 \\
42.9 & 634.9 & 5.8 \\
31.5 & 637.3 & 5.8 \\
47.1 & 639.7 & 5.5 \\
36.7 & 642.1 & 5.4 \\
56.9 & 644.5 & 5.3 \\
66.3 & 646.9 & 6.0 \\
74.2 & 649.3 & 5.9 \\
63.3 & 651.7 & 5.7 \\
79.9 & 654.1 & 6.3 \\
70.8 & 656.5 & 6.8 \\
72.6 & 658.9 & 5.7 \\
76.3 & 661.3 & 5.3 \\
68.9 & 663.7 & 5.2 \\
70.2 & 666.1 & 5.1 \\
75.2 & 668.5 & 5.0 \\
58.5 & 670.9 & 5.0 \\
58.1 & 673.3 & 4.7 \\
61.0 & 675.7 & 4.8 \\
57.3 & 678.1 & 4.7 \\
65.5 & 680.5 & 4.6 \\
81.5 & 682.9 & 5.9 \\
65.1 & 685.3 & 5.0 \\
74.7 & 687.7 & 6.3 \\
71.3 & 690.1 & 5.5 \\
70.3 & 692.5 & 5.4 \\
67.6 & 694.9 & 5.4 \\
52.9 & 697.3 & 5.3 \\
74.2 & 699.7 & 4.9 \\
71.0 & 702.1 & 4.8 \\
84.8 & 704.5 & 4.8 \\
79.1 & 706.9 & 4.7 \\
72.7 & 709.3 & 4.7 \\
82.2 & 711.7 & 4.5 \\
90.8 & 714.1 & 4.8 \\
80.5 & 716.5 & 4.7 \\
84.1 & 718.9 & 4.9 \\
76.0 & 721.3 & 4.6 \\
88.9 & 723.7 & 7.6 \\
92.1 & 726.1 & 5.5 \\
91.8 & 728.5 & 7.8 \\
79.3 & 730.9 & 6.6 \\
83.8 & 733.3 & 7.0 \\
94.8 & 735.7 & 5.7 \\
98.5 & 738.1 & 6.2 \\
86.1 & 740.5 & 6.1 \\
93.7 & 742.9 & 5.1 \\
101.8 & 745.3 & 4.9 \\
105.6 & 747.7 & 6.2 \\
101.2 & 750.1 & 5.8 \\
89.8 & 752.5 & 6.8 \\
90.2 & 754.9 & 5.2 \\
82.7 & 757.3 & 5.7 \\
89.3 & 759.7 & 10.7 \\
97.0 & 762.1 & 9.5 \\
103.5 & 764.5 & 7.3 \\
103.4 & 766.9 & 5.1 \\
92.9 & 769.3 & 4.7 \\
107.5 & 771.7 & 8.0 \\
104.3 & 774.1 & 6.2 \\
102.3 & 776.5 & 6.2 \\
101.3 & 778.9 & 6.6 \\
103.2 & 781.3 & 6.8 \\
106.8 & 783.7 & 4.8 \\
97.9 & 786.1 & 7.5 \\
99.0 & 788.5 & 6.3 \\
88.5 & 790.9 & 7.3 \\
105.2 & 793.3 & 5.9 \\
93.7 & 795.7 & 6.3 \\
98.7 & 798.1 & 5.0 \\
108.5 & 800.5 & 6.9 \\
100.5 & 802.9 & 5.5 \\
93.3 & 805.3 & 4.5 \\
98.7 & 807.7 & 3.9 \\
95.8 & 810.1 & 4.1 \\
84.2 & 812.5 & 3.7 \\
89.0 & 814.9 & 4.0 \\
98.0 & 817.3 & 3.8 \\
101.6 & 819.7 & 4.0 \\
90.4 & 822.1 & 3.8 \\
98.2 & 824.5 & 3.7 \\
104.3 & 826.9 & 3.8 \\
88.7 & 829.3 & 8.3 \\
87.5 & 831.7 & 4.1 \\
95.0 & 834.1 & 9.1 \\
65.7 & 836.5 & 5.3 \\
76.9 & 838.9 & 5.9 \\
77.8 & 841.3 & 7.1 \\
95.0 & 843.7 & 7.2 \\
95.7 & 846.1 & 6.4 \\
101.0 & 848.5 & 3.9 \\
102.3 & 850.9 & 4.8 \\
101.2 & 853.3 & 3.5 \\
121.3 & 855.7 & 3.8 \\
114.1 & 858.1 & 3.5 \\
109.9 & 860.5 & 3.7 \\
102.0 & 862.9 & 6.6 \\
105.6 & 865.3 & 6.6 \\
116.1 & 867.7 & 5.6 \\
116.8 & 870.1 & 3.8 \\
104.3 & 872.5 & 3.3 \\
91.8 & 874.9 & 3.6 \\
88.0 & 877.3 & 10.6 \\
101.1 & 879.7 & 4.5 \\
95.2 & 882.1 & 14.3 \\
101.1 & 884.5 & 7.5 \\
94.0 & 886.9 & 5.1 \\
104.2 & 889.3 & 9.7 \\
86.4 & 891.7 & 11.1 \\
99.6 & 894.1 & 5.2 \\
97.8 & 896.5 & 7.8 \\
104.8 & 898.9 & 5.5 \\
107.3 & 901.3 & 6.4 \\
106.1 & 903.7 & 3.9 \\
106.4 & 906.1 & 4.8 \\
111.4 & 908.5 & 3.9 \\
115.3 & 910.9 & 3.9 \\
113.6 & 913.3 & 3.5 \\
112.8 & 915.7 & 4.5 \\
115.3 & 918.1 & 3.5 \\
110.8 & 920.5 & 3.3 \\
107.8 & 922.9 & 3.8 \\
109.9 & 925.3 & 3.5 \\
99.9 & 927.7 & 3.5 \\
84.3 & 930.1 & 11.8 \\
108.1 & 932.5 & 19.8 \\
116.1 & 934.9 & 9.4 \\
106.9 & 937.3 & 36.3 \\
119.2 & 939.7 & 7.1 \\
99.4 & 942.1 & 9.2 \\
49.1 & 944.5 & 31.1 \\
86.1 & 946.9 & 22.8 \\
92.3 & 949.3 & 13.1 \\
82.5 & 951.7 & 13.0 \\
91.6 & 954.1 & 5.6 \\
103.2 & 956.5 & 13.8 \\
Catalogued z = 0.618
